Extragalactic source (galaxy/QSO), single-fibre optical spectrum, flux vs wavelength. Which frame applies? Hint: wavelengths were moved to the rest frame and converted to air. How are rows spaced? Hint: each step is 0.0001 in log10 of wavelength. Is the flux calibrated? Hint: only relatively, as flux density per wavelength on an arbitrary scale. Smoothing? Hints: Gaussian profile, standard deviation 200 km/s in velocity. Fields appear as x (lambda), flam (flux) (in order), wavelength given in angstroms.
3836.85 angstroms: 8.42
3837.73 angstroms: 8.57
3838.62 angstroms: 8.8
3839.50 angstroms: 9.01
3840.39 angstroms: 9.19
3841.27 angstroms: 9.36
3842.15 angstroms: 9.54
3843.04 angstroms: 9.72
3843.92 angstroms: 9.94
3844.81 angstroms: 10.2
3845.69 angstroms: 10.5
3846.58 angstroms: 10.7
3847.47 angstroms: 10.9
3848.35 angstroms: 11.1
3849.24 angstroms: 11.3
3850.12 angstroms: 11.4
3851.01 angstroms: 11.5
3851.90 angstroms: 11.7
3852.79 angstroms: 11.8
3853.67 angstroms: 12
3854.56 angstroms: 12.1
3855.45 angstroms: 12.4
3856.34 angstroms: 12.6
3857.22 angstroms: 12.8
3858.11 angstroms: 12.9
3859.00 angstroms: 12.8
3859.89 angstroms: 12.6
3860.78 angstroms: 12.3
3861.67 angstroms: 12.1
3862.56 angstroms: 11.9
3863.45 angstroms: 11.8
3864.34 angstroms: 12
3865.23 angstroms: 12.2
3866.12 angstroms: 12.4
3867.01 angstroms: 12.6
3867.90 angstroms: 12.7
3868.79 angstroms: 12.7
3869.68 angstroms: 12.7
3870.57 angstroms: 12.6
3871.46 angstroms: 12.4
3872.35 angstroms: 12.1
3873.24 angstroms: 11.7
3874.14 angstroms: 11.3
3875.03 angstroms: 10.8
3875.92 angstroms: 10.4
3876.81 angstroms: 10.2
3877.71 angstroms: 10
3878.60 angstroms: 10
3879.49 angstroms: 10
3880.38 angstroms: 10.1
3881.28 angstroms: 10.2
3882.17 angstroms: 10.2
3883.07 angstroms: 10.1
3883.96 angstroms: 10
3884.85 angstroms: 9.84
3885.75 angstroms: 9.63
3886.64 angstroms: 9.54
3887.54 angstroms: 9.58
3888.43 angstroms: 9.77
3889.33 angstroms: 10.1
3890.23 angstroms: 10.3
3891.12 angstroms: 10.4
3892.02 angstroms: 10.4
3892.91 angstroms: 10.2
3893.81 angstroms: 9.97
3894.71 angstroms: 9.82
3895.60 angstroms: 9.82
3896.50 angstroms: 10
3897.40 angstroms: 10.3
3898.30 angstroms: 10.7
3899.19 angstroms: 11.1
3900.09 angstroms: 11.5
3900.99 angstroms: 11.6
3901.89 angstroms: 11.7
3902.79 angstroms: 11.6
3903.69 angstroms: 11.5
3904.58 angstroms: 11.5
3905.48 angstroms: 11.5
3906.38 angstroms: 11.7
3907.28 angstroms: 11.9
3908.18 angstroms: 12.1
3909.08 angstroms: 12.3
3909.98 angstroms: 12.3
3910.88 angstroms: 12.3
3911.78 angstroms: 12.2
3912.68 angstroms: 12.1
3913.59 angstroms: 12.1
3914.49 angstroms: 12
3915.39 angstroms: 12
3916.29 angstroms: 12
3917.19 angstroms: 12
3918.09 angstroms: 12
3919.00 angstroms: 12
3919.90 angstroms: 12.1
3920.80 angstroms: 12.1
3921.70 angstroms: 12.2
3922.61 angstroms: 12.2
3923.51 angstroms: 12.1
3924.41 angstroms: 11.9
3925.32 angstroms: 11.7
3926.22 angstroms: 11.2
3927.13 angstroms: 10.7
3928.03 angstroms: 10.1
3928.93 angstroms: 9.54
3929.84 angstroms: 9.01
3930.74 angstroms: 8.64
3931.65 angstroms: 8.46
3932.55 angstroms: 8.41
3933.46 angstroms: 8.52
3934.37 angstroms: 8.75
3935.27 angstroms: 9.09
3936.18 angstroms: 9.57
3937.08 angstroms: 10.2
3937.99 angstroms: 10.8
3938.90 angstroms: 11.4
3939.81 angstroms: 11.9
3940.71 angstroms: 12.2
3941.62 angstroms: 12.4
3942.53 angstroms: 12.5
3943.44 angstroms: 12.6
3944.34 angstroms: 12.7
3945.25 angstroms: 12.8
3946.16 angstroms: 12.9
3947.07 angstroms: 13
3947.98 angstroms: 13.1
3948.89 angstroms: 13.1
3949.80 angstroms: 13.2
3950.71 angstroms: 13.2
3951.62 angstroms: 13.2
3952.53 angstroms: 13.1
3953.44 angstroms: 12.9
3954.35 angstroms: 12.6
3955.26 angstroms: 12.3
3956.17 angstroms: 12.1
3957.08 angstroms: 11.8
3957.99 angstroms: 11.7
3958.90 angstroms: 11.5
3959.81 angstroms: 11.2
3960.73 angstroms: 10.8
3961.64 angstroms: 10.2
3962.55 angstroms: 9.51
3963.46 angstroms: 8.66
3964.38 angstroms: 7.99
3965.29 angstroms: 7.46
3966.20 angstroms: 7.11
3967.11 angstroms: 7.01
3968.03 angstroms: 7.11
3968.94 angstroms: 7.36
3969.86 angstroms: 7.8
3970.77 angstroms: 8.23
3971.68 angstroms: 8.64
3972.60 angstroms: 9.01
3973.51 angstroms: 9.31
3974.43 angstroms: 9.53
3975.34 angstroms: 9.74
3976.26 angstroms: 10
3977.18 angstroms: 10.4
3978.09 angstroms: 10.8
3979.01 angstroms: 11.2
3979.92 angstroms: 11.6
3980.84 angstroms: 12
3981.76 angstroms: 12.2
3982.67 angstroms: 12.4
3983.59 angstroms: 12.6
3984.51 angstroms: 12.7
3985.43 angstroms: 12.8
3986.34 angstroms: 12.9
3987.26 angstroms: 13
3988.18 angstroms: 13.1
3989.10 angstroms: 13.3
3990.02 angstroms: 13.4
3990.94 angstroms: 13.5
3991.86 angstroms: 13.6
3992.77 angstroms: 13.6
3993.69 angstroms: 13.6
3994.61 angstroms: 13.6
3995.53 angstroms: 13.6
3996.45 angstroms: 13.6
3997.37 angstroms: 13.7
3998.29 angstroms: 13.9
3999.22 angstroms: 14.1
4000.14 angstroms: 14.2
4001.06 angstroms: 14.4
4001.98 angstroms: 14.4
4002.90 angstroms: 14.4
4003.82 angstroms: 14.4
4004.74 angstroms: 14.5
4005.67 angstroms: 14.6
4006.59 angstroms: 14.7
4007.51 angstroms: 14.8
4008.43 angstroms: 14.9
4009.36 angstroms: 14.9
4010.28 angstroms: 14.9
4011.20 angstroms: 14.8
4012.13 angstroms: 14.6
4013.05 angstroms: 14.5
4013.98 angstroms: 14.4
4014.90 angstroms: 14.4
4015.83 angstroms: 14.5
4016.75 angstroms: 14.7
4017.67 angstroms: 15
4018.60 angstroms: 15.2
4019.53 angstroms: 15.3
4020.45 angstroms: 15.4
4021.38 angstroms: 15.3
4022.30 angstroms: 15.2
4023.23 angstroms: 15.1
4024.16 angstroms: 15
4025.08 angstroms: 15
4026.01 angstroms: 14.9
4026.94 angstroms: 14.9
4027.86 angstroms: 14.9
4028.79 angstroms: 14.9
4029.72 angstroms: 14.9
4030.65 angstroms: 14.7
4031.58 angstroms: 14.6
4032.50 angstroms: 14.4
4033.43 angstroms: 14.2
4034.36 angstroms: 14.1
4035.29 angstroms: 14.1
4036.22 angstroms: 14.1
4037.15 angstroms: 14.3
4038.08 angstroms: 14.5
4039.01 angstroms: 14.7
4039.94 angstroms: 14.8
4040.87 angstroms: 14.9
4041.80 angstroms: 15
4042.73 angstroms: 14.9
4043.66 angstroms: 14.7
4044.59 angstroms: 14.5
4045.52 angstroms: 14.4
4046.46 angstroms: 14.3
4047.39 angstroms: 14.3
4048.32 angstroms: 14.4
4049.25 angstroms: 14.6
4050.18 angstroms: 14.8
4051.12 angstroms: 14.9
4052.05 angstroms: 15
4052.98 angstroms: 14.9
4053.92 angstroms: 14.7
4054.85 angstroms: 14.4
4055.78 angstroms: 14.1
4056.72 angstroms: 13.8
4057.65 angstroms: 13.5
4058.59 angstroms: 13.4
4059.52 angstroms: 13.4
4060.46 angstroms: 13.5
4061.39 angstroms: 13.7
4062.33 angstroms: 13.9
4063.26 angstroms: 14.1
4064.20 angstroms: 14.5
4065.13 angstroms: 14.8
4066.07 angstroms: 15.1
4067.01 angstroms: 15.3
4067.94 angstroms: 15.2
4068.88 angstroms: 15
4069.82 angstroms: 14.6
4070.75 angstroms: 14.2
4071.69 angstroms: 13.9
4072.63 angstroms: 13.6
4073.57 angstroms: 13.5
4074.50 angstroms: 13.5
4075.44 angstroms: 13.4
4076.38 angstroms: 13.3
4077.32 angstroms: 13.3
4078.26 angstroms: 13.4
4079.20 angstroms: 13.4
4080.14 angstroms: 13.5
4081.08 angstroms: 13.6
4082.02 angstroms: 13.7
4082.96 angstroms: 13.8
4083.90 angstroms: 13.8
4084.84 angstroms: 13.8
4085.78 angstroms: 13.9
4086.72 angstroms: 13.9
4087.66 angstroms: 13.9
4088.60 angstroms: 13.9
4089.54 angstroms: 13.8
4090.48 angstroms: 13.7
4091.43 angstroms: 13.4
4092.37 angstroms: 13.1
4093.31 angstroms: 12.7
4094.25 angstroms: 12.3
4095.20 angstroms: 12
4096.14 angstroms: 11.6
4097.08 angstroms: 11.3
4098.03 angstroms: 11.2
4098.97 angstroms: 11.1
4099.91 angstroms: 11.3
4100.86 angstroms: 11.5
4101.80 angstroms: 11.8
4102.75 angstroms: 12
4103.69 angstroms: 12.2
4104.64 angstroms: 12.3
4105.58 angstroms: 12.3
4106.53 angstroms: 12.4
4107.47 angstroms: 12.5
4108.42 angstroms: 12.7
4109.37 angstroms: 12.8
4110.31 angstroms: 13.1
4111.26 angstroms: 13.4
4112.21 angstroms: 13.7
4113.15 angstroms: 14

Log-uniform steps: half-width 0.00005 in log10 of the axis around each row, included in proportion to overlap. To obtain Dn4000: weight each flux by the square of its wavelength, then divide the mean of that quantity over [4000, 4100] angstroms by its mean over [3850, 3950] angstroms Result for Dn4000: 1.35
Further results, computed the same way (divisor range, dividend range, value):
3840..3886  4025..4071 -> 1.41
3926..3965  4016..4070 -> 1.38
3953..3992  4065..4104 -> 1.31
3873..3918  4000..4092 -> 1.42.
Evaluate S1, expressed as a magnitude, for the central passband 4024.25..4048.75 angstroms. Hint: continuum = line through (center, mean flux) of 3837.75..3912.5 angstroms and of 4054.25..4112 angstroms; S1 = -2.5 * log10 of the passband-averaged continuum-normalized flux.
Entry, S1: -0.14 mag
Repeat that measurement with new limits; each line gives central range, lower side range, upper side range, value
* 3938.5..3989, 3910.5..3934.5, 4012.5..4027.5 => 0.137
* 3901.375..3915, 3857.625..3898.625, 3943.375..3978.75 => -0.100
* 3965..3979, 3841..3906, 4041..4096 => 0.395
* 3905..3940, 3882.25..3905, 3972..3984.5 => -0.052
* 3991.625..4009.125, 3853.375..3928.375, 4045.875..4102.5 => -0.115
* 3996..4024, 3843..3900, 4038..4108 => -0.140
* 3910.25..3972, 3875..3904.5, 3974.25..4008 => 0.067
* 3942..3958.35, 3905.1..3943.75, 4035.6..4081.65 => -0.082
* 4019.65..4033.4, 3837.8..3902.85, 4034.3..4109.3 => -0.146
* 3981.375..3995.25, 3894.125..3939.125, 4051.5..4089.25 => -0.058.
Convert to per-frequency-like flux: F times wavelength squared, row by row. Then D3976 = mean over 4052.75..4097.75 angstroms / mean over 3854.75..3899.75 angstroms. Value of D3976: 1.36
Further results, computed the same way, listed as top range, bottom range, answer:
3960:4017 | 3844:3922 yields 1.13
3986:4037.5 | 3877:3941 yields 1.40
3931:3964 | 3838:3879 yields 1.05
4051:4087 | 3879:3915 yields 1.41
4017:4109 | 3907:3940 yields 1.35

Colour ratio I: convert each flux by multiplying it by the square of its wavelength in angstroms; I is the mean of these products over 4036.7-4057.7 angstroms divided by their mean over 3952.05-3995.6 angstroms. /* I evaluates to 1.4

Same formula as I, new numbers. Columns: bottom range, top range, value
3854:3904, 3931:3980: 0.99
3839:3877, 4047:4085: 1.36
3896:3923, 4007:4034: 1.34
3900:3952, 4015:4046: 1.35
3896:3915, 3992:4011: 1.29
